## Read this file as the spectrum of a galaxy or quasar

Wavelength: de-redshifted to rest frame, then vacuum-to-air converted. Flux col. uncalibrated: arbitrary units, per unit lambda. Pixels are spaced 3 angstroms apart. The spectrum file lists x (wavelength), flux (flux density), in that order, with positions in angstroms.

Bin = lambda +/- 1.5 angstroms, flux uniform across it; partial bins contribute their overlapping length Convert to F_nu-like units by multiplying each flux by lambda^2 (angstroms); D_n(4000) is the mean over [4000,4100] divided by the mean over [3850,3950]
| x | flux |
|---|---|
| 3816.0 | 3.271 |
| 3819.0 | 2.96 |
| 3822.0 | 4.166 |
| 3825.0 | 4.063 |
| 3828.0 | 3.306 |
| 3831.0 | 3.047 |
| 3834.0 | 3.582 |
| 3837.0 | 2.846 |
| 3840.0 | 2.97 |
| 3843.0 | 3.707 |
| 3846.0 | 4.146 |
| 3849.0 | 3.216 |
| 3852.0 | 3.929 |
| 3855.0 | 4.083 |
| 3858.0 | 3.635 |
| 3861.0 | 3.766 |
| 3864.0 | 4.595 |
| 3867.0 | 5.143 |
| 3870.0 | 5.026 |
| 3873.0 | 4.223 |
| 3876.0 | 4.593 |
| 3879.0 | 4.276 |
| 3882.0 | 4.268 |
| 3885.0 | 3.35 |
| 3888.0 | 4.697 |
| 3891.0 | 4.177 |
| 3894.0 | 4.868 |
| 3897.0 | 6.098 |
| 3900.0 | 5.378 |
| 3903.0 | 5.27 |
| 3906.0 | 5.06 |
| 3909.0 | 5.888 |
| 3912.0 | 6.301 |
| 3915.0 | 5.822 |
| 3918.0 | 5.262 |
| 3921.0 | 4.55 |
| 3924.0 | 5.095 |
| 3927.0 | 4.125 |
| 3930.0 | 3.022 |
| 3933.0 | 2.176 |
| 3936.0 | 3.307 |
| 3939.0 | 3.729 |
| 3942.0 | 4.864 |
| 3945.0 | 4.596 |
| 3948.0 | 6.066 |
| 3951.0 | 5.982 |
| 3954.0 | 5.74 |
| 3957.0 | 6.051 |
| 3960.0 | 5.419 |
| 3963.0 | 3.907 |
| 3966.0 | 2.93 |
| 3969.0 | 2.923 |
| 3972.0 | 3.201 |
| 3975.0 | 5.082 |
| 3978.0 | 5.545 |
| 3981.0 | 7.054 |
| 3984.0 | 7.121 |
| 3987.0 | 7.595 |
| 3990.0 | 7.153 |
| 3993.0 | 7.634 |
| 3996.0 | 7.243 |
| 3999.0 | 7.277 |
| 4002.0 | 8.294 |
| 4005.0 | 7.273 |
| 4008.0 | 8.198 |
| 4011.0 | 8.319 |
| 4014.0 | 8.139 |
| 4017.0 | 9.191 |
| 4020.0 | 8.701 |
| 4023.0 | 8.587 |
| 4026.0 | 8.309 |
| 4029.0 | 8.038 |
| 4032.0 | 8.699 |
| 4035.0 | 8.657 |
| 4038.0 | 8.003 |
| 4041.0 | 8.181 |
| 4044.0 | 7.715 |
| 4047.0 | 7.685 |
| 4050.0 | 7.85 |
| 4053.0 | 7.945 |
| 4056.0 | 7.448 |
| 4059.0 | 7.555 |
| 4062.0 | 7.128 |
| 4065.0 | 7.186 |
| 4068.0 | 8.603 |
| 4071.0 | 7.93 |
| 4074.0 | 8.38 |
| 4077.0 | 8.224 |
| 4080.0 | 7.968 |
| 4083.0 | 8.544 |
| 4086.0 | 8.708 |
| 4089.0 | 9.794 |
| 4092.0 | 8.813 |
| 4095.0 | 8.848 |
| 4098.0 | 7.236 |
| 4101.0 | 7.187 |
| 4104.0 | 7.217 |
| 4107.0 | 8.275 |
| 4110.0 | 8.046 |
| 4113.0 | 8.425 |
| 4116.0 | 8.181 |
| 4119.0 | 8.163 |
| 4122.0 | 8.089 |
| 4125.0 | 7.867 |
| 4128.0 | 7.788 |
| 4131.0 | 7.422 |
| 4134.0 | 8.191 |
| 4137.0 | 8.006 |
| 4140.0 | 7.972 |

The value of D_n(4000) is 1.92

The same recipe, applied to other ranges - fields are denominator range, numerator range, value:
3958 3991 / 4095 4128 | 1.61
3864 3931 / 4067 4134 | 1.86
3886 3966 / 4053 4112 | 1.80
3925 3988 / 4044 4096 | 1.81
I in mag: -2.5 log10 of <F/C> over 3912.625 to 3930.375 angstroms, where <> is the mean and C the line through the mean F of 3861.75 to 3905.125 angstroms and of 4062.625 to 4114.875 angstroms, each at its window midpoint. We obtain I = 0.11 mag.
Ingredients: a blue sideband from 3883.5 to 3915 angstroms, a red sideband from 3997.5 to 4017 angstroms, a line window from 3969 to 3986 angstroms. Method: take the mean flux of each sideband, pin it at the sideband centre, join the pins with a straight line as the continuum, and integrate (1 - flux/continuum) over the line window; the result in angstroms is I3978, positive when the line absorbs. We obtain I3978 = 4.3 angstroms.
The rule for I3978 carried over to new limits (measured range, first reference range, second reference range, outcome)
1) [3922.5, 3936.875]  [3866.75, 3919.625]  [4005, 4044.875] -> 5.69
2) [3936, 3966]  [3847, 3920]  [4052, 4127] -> 4.43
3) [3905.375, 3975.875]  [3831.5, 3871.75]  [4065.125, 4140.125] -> 9.52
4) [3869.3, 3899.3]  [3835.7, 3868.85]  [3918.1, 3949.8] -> -4.33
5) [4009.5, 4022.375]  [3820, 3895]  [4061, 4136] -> -3.66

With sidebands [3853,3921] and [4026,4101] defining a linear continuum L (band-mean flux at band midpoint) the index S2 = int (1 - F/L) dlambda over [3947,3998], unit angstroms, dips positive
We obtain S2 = 5.8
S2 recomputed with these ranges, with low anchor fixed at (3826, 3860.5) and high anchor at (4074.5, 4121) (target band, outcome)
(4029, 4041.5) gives -2.3 angstroms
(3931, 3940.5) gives 3.9 angstroms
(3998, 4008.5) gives -2.0 angstroms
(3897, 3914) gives -3.5 angstroms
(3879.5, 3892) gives 0.5 angstroms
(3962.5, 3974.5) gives 5.1 angstroms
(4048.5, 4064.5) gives -0.2 angstroms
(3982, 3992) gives -1.8 angstroms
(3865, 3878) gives -2.2 angstroms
